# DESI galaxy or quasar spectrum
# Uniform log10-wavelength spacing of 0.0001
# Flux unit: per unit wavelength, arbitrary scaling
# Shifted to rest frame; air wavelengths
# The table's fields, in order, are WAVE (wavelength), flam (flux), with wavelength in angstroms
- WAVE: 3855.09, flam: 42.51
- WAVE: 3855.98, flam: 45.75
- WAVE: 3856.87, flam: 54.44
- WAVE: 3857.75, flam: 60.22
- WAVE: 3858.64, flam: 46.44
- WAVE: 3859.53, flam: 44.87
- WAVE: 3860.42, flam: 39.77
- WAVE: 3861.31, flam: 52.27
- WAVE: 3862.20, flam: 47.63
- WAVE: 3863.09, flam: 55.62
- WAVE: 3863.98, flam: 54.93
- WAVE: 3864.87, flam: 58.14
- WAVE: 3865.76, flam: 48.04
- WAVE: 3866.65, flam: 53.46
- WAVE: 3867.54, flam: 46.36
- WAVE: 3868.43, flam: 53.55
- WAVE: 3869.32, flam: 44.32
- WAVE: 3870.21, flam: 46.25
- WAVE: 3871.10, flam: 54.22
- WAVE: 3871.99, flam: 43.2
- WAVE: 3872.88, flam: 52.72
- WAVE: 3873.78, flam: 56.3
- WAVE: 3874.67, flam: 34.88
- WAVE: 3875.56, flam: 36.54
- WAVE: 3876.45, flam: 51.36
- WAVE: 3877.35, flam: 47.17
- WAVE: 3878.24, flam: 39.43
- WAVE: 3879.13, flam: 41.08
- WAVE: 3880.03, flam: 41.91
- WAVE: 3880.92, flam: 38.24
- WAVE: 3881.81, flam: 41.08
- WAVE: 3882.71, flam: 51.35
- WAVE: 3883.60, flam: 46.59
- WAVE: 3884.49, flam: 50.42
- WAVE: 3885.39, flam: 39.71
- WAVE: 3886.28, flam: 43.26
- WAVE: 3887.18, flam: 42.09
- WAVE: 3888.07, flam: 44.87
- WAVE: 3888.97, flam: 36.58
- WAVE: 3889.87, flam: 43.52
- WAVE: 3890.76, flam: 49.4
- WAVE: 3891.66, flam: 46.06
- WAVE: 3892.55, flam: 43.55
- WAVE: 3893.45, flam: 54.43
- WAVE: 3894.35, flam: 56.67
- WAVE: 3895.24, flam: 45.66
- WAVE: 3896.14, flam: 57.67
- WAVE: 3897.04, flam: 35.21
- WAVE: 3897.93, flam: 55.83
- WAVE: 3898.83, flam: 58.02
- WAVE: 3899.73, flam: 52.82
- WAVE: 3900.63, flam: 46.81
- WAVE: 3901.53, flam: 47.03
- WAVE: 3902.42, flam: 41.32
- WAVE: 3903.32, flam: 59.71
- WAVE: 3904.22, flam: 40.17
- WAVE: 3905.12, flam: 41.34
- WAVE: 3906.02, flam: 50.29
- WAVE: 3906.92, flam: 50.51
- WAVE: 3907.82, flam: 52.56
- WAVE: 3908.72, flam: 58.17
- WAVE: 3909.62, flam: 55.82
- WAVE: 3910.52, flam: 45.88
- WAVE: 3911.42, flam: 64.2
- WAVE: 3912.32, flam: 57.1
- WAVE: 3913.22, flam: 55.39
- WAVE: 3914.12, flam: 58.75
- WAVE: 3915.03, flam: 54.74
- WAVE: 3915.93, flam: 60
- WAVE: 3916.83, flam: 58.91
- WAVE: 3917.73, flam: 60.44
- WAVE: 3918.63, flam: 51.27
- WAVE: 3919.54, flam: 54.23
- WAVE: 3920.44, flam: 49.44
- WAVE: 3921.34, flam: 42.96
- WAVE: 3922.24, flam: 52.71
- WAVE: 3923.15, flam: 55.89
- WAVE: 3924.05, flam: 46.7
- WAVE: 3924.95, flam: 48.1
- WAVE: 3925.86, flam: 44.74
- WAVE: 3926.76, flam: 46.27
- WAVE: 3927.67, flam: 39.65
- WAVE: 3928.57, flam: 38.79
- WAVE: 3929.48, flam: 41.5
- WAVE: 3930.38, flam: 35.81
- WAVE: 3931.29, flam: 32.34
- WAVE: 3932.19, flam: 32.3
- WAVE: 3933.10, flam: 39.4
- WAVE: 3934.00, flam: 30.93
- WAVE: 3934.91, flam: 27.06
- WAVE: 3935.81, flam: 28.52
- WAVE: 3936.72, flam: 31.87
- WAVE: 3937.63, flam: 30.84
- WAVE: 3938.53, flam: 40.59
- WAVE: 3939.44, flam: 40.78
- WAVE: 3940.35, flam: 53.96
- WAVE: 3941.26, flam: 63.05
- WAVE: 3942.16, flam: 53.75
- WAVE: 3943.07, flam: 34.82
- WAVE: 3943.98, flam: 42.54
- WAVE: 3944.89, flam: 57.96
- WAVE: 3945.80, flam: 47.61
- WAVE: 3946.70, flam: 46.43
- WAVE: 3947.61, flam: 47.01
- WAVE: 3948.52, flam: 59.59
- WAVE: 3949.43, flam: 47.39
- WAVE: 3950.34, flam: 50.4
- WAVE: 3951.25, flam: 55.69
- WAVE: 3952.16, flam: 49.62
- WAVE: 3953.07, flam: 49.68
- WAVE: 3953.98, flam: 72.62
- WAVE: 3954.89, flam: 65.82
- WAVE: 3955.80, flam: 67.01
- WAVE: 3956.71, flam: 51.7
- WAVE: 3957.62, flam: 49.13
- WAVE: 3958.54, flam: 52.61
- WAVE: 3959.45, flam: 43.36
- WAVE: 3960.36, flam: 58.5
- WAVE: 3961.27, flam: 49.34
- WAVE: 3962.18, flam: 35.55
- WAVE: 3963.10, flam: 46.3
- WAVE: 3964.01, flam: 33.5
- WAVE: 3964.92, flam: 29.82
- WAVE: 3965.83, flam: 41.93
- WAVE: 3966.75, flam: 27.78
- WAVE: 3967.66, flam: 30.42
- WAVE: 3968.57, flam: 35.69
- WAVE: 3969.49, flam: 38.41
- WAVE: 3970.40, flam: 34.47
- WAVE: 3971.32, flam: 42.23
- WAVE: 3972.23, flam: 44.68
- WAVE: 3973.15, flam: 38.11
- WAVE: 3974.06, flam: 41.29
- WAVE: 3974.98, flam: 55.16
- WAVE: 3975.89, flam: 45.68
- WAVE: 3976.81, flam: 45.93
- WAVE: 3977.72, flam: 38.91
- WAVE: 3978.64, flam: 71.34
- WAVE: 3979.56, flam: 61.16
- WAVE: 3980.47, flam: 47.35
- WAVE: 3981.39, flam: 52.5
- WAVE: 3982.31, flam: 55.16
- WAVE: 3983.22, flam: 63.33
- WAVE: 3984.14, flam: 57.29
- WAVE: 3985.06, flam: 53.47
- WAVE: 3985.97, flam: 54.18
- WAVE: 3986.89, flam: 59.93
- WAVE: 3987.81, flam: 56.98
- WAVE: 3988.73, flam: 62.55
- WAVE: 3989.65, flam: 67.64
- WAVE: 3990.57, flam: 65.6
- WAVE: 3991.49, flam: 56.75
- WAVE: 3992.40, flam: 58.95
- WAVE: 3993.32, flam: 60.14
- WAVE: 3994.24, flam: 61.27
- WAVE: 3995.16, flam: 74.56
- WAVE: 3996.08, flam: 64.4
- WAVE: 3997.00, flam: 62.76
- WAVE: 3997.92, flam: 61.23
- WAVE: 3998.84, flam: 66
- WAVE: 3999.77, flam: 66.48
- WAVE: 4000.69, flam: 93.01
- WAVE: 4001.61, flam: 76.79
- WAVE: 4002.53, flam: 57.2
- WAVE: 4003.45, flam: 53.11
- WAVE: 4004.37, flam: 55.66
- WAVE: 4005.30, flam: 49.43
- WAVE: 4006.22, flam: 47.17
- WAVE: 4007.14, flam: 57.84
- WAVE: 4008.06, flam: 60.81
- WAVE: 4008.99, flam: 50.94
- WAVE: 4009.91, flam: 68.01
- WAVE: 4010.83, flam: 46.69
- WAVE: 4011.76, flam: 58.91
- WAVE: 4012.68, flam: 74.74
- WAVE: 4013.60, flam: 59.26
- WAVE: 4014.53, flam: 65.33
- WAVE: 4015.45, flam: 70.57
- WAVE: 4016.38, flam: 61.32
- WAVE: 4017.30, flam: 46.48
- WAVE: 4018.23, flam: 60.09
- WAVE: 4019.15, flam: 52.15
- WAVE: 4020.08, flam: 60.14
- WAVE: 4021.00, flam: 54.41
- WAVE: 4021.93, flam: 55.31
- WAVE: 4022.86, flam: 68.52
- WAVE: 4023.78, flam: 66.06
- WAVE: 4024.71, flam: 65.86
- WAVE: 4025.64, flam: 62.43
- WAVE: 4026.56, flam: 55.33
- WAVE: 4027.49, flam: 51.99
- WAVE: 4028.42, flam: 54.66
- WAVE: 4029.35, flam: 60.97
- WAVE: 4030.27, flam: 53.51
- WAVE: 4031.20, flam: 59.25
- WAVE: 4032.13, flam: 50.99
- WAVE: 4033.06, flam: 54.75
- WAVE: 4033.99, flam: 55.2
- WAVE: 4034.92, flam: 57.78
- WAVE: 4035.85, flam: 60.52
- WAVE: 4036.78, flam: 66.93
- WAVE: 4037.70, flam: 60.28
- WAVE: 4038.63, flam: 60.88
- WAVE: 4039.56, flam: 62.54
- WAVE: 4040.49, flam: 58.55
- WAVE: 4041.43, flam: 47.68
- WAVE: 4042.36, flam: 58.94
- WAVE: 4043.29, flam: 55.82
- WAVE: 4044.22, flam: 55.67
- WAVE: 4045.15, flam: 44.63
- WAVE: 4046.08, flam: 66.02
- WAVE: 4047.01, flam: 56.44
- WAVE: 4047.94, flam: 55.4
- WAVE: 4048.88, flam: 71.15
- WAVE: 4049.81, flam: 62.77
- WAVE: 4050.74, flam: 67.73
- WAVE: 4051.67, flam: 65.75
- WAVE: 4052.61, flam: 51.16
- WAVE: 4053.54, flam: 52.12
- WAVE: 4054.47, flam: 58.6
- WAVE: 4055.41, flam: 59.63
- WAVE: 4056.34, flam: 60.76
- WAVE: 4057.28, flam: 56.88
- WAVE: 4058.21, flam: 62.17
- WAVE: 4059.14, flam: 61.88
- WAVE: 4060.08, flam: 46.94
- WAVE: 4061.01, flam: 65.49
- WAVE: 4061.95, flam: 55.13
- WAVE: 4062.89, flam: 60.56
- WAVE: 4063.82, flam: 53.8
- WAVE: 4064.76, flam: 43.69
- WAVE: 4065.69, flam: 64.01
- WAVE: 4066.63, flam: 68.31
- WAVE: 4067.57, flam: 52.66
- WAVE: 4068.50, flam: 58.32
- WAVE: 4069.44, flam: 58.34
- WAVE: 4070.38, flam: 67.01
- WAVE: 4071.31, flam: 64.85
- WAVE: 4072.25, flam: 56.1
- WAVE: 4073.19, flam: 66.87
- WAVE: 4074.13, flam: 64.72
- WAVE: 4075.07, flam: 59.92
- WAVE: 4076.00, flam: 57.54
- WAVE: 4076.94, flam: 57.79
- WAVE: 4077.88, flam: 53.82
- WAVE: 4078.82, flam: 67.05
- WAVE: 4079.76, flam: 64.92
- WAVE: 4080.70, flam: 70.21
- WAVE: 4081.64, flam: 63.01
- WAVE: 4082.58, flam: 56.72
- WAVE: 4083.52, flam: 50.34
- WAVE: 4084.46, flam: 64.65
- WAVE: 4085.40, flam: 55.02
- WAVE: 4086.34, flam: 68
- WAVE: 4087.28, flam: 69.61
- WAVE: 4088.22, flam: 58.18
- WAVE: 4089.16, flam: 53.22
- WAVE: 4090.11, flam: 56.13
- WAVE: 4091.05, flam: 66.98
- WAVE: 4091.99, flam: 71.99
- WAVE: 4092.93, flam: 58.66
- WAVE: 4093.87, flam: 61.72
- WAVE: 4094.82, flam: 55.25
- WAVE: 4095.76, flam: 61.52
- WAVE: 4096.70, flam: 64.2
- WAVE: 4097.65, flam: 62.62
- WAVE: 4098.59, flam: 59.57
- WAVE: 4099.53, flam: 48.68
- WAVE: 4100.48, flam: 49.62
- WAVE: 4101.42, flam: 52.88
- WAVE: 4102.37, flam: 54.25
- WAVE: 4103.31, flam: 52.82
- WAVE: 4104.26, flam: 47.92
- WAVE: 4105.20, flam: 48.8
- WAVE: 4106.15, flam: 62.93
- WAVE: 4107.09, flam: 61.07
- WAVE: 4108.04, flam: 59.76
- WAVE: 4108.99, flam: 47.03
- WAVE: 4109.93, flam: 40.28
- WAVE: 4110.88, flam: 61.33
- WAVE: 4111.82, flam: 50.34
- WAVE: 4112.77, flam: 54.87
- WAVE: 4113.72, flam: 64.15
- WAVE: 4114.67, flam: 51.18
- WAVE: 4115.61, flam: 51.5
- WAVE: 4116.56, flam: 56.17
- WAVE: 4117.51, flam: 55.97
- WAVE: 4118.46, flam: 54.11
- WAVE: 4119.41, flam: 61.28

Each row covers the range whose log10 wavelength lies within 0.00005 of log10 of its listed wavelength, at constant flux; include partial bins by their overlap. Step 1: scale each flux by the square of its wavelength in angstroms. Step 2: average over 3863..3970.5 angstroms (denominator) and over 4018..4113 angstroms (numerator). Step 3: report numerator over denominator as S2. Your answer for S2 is 1.34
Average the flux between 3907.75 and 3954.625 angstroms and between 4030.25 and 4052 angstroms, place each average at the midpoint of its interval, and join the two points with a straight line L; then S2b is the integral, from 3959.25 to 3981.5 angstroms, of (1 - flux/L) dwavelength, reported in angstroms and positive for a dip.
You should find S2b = 3.63 angstroms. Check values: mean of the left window 48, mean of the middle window 43.4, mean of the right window 58.8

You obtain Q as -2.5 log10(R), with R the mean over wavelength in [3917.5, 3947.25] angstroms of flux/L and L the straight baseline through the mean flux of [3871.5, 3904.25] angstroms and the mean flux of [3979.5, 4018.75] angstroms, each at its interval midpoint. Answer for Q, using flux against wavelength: 0.19 mag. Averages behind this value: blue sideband 46.4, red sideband 60.5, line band 43.6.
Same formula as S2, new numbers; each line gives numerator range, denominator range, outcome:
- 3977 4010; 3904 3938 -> 1.34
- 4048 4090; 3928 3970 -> 1.44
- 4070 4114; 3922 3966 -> 1.38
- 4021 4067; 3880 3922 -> 1.26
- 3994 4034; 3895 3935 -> 1.31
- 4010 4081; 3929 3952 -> 1.45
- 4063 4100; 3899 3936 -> 1.37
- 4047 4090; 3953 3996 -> 1.22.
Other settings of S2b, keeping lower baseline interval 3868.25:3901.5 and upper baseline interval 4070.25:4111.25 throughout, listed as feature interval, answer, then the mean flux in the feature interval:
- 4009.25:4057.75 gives -3.1 angstroms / 59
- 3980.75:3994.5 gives -1.6 angstroms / 58.9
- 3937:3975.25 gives 3.2 angstroms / 46.5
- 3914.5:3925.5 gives -1.0 angstroms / 52.9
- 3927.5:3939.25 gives 3.5 angstroms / 34.6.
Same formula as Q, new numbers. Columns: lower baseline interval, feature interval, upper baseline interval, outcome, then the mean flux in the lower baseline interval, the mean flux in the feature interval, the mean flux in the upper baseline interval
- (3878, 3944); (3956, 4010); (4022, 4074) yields 0.00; 46.6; 53.2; 58.9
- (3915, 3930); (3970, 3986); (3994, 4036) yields 0.12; 49.6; 50.1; 60.2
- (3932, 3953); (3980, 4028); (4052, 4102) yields -0.18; 44.3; 60.3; 59.4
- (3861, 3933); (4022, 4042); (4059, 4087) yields -0.03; 48.2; 58.7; 60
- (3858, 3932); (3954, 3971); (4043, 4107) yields 0.17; 48.3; 44.7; 59.1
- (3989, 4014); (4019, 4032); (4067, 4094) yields 0.06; 62.1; 58.6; 61.2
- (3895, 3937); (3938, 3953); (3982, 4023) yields 0.06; 47.6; 49.4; 60.7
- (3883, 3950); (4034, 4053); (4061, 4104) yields -0.05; 47.3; 59.3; 59.6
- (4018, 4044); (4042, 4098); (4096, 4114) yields -0.07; 58.2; 60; 54.9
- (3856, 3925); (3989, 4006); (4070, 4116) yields -0.18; 49.3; 63.7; 58.5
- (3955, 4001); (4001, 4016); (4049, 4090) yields -0.09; 52.6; 59.9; 60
